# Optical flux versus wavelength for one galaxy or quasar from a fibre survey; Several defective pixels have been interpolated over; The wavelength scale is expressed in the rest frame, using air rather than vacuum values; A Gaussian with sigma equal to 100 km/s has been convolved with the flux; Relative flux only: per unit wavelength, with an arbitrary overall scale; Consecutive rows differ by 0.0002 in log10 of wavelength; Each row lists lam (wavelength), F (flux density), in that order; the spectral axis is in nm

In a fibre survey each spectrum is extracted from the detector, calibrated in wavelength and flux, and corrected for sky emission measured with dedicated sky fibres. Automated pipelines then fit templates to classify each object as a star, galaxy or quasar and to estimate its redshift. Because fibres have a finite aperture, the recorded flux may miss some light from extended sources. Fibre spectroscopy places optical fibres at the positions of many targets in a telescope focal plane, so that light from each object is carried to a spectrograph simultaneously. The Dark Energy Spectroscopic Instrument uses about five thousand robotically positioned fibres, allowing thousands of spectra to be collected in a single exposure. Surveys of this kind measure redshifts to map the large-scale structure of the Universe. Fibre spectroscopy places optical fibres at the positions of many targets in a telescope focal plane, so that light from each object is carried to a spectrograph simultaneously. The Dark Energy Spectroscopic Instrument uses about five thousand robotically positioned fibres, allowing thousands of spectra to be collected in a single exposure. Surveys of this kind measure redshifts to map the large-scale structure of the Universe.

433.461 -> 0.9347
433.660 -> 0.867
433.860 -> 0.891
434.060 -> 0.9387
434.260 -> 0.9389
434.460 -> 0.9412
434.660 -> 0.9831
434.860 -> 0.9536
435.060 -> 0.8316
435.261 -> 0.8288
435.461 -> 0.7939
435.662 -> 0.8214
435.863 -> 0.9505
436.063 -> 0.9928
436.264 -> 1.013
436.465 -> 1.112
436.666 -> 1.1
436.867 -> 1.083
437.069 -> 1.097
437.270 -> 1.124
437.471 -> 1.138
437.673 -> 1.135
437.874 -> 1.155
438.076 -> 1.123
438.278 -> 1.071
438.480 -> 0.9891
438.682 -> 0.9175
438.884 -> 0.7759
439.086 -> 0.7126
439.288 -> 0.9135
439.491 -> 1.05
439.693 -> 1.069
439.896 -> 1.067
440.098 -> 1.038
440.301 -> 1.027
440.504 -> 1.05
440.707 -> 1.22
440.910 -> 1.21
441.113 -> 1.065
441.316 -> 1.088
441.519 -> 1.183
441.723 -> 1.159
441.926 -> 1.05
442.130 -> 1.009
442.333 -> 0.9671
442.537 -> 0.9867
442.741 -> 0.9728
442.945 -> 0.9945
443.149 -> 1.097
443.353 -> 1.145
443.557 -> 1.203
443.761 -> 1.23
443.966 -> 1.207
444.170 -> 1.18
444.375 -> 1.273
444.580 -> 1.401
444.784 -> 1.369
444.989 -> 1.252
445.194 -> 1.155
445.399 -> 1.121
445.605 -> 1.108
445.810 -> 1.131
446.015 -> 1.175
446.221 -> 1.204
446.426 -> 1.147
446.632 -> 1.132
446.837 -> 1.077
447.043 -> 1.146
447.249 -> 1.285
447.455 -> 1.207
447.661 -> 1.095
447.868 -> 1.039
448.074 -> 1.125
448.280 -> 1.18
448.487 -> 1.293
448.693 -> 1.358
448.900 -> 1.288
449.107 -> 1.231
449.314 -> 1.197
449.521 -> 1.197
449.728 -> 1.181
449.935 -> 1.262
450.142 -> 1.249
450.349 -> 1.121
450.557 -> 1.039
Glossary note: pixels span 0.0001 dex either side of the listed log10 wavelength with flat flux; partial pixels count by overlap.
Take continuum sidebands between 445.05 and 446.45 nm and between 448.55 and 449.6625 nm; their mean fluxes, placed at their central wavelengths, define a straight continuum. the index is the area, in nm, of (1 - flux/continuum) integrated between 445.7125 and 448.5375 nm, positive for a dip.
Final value 0.08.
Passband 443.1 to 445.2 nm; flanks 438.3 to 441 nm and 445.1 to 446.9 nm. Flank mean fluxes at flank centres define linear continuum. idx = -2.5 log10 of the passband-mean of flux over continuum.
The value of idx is -0.12 mag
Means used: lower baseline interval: 1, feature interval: 1.24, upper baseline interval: 1.14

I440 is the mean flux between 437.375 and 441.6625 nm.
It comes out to 1.05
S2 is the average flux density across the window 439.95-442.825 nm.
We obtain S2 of 1.07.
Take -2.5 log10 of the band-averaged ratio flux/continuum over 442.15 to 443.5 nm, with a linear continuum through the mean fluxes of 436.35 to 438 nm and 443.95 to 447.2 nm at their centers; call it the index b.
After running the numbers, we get 0.13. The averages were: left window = 1.12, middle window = 1.03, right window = 1.19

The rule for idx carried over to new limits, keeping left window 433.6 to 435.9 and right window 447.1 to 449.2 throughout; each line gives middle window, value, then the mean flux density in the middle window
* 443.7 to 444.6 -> -0.12 mag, 1.25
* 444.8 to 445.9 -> -0.03 mag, 1.17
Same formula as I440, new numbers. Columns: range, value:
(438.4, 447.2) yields 1.1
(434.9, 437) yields 0.955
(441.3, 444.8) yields 1.14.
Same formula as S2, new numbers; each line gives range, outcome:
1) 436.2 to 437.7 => 1.1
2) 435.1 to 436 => 0.853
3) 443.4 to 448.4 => 1.18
